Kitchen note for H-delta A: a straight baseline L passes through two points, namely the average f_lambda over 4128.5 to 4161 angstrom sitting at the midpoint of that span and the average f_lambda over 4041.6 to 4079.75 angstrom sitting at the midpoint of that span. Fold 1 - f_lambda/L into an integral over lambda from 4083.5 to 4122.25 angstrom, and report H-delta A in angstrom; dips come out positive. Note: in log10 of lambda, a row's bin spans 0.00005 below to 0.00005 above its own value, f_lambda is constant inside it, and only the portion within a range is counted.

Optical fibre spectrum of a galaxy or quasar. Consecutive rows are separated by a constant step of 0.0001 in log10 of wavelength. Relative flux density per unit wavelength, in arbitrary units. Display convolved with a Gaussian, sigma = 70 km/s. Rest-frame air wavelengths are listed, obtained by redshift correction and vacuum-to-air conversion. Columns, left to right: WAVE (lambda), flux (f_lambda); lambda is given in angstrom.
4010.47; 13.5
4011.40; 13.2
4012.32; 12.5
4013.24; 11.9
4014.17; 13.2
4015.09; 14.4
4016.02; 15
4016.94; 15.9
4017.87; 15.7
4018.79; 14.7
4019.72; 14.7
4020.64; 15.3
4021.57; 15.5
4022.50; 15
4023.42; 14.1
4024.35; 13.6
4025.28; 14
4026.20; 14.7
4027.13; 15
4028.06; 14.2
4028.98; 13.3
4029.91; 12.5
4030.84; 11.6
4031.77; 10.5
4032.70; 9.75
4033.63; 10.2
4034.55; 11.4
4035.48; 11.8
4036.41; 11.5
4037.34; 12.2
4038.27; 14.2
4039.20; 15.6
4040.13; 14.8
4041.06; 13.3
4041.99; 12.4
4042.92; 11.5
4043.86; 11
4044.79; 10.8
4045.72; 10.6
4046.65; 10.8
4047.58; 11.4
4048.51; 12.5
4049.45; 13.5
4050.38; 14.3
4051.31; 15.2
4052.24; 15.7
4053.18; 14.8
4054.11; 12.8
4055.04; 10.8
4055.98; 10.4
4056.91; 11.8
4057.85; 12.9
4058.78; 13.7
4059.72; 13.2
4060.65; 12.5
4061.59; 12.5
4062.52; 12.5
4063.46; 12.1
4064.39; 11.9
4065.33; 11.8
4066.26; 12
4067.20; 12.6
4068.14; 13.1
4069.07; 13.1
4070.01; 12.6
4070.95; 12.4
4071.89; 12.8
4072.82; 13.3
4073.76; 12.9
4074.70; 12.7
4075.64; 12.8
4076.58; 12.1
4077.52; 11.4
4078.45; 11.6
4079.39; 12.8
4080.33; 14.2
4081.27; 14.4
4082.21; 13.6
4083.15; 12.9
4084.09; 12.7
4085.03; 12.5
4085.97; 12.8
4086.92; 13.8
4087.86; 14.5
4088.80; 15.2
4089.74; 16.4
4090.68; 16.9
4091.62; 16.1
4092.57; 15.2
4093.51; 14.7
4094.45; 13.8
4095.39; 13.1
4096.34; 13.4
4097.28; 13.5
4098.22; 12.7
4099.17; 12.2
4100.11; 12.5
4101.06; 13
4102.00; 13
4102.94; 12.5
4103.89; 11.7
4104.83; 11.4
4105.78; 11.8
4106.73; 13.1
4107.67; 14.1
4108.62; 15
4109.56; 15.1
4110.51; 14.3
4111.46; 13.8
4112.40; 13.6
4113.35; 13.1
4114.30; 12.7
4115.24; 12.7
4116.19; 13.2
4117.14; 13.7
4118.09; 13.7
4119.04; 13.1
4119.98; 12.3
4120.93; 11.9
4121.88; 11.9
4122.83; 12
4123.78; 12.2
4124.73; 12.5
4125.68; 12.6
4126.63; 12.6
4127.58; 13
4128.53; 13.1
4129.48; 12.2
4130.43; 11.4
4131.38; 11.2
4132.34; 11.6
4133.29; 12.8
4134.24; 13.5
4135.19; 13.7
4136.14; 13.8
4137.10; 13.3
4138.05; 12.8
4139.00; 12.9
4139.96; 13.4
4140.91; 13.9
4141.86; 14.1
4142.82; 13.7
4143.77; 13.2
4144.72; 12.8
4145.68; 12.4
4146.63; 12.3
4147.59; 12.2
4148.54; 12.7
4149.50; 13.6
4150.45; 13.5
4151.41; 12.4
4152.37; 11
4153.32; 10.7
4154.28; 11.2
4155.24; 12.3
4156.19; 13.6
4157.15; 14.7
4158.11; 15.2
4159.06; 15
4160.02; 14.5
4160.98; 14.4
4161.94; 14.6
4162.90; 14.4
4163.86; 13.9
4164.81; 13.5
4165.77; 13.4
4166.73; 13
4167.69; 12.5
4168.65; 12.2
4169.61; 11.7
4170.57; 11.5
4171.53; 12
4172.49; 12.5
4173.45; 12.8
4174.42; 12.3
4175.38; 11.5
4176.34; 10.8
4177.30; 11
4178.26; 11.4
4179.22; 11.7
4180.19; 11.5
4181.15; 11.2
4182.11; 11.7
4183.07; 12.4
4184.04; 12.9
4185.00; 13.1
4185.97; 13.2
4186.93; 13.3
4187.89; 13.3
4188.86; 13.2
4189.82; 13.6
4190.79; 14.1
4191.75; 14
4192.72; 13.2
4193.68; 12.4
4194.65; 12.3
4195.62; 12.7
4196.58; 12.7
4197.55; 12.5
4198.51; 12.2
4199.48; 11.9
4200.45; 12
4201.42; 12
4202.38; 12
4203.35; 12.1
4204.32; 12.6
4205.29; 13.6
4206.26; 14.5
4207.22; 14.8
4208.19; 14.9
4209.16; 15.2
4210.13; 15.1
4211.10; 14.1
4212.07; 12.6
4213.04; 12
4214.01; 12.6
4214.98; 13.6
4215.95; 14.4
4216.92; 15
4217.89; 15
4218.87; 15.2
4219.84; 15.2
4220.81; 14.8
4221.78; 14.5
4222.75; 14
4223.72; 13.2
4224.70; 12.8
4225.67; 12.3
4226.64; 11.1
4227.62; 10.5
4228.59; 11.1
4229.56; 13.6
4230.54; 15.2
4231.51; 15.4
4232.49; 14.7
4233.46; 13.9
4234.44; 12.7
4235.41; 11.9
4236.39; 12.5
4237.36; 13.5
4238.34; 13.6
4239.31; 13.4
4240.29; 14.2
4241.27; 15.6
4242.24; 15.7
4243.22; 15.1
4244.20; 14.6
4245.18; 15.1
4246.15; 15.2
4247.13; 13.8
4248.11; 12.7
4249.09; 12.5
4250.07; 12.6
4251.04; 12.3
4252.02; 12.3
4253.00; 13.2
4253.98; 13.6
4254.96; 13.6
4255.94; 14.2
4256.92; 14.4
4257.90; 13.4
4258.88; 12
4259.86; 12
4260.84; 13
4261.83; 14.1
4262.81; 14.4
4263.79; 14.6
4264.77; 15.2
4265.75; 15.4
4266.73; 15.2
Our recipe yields -2.3 angstrom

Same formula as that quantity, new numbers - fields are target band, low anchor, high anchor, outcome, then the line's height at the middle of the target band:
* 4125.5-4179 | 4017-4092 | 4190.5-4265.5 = 2.06 angstrom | 13.3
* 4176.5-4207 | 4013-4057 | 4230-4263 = 2.18 angstrom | 13.6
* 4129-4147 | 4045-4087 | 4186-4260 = 0.22 angstrom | 13.1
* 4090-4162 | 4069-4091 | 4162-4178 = -1.42 angstrom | 12.9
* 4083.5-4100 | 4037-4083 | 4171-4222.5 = -1.59 angstrom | 12.8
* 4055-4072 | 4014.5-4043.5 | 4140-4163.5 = 1.32 angstrom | 13.4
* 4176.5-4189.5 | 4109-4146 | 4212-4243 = 1.04 angstrom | 13.3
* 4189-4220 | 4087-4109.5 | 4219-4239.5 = 0.04 angstrom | 13.4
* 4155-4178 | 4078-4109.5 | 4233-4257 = 0.97 angstrom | 13.6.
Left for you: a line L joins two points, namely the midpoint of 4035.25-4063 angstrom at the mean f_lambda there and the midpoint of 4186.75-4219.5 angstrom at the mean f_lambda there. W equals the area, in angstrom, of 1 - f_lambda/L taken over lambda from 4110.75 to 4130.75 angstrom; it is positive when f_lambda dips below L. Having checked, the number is 0.4 angstrom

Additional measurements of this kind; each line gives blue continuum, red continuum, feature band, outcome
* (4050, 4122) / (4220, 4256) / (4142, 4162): 0.3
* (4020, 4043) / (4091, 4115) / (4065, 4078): 0.7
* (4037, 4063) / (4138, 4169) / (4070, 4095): -1.3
